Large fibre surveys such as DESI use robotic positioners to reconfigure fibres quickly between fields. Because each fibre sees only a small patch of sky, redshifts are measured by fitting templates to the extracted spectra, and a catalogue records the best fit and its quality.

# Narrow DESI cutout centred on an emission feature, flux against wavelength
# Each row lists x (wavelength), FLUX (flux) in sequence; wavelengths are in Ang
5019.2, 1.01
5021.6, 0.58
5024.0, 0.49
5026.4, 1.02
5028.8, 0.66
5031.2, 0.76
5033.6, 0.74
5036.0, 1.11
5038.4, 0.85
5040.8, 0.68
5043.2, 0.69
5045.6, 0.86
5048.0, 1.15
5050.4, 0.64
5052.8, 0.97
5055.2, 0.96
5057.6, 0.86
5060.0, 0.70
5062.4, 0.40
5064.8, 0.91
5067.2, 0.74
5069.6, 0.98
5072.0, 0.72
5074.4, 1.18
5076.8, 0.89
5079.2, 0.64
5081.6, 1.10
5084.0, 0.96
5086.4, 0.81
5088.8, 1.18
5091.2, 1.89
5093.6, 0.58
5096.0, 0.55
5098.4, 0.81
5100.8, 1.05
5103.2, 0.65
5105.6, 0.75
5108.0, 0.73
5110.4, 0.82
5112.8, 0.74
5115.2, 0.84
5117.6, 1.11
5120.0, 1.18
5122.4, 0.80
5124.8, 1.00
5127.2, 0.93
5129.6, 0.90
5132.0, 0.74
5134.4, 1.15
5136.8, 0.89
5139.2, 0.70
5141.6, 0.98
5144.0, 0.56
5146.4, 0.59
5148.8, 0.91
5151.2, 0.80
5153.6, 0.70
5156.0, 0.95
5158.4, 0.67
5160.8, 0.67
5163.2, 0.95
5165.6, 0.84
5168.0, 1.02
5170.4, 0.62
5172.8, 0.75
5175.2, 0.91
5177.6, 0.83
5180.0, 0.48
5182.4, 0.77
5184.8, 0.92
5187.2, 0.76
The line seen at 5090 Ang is Hgamma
